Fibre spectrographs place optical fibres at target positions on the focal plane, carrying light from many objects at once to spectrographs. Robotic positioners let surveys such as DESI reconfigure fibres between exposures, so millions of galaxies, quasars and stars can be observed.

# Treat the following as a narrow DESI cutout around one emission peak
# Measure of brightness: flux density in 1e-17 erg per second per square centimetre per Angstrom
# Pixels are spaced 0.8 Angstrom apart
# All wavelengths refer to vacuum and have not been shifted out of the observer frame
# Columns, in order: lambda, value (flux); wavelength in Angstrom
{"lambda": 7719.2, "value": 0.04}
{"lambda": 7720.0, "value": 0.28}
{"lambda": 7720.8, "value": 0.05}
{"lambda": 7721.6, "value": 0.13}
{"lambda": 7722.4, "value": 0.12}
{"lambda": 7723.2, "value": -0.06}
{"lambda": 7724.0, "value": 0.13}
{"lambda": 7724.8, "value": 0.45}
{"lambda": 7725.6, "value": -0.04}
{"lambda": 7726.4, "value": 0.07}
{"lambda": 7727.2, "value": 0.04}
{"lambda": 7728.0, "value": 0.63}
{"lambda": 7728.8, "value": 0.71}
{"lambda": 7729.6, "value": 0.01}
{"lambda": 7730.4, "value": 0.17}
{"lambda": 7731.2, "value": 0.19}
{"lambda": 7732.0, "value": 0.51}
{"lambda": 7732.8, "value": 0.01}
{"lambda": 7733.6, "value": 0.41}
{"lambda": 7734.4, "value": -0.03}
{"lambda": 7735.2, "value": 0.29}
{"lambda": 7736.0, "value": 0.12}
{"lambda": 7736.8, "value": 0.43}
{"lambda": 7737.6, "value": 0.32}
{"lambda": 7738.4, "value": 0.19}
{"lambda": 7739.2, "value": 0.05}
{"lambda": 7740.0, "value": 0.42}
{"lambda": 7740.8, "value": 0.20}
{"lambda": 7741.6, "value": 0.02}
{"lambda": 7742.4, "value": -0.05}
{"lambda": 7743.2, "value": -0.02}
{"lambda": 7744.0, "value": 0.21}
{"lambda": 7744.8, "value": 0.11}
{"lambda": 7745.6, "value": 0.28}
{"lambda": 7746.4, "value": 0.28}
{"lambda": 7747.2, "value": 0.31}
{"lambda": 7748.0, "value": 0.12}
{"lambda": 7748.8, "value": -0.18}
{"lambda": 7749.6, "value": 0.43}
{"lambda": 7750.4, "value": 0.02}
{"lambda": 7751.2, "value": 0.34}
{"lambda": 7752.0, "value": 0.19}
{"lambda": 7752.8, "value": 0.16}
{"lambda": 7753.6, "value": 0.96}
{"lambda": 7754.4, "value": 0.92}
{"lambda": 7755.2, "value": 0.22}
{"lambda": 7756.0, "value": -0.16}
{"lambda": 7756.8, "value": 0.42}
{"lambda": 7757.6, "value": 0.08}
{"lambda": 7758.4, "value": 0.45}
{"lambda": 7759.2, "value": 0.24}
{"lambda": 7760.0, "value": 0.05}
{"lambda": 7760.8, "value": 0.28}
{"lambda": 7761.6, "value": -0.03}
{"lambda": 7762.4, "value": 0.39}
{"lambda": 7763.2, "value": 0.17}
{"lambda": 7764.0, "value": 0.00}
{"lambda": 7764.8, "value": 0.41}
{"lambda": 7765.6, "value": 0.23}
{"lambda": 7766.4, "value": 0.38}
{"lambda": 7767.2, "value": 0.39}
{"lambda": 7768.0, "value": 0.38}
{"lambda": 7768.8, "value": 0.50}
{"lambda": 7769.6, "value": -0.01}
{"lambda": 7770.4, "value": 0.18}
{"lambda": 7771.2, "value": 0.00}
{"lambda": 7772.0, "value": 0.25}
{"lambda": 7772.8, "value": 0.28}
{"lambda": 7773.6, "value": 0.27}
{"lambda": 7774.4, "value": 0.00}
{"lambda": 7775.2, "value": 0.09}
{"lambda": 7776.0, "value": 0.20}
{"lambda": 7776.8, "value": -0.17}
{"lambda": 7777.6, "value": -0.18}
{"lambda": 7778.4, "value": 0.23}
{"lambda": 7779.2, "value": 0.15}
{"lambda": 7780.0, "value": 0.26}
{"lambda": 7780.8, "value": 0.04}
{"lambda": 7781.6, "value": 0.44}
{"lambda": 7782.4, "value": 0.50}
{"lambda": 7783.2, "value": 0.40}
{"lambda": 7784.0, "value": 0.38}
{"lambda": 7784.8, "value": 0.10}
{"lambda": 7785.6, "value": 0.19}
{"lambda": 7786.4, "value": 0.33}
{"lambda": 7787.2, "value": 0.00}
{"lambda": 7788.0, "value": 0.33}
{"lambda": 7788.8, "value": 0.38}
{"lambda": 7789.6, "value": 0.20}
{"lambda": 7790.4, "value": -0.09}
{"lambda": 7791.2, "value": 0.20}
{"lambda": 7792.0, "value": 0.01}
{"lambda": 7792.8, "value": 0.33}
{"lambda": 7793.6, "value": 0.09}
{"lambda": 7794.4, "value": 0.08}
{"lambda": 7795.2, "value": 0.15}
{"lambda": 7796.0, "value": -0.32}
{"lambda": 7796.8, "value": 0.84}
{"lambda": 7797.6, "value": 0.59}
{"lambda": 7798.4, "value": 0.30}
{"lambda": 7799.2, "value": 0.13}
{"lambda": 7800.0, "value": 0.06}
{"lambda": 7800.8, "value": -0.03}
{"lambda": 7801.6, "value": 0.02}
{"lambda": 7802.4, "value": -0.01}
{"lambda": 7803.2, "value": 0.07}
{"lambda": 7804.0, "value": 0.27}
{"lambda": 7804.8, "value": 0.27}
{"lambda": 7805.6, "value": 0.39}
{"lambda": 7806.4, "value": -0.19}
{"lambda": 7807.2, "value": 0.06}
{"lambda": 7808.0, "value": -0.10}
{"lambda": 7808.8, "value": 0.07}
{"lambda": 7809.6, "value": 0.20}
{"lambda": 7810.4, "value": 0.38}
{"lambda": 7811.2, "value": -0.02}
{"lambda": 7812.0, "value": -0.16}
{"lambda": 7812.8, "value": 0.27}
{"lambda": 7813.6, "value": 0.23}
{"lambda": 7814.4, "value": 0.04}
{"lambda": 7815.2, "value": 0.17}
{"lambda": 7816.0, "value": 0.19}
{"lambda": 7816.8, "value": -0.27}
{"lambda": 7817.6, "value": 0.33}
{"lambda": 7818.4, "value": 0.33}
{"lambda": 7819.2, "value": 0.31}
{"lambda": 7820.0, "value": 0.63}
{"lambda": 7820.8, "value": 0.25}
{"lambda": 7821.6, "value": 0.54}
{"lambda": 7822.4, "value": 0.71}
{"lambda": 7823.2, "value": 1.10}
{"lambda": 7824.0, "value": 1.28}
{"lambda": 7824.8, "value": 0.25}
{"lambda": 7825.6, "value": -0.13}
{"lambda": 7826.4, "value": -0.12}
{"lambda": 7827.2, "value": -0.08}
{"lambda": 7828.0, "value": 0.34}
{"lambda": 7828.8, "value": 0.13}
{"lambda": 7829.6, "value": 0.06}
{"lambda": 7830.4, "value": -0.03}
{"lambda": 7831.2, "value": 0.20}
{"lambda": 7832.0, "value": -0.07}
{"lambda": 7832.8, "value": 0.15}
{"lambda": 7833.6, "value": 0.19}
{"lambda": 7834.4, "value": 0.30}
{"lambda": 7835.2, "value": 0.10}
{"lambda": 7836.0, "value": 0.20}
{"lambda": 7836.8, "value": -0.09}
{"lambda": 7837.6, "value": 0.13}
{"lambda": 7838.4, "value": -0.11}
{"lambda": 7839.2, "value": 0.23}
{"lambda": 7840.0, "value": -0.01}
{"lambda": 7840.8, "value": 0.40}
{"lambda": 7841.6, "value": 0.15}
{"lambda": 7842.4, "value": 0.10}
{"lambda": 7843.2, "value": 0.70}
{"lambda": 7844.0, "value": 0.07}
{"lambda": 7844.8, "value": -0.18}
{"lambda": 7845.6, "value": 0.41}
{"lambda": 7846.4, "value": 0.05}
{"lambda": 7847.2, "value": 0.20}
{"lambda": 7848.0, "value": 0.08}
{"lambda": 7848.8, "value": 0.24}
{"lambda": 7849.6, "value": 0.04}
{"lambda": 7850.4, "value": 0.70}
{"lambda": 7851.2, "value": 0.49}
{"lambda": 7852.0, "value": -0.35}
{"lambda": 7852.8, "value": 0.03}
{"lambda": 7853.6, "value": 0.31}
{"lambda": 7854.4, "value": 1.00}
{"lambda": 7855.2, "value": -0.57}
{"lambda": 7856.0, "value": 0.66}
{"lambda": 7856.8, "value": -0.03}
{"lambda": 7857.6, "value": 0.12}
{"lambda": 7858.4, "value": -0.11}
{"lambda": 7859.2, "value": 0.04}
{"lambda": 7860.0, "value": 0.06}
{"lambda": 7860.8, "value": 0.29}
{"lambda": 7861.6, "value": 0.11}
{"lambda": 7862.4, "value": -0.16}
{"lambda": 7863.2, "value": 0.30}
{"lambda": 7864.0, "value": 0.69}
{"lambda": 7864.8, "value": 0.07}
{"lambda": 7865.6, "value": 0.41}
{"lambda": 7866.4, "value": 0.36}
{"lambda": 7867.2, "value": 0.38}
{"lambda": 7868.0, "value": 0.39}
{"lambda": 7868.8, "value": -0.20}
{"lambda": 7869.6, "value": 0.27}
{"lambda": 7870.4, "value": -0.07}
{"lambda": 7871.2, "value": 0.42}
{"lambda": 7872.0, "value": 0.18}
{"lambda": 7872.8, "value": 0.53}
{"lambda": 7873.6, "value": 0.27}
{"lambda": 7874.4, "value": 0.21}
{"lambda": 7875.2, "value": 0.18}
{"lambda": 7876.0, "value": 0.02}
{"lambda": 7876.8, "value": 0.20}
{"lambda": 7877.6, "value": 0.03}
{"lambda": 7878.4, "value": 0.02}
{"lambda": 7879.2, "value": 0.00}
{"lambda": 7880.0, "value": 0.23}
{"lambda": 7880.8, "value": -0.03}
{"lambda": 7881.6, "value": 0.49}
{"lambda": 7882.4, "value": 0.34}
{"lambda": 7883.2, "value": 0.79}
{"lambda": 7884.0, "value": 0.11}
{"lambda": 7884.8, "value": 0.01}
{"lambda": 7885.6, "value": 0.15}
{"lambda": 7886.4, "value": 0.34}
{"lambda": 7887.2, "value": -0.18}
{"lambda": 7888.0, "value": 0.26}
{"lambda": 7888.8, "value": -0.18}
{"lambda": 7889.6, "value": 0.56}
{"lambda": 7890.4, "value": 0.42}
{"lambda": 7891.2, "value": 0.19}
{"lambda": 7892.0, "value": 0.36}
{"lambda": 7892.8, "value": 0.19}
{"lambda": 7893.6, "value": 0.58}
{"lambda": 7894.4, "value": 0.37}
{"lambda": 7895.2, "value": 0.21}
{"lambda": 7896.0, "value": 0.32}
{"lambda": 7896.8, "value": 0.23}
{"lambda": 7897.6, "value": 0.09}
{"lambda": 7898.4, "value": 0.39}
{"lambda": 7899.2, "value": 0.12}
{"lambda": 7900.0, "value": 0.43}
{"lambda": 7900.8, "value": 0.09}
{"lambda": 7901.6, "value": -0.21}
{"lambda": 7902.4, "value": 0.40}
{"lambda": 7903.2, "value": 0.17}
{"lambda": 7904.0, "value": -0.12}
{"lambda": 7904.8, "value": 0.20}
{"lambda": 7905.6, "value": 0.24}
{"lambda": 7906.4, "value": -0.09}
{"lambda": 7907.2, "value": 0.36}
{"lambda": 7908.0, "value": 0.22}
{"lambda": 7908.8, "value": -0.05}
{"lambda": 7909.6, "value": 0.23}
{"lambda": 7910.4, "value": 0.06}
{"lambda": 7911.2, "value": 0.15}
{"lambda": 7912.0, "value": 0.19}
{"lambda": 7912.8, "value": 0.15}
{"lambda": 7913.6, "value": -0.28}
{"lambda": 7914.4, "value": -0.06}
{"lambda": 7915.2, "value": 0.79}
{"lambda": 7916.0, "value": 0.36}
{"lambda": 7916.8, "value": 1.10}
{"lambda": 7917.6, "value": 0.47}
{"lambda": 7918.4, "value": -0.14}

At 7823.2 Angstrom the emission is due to H-gamma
